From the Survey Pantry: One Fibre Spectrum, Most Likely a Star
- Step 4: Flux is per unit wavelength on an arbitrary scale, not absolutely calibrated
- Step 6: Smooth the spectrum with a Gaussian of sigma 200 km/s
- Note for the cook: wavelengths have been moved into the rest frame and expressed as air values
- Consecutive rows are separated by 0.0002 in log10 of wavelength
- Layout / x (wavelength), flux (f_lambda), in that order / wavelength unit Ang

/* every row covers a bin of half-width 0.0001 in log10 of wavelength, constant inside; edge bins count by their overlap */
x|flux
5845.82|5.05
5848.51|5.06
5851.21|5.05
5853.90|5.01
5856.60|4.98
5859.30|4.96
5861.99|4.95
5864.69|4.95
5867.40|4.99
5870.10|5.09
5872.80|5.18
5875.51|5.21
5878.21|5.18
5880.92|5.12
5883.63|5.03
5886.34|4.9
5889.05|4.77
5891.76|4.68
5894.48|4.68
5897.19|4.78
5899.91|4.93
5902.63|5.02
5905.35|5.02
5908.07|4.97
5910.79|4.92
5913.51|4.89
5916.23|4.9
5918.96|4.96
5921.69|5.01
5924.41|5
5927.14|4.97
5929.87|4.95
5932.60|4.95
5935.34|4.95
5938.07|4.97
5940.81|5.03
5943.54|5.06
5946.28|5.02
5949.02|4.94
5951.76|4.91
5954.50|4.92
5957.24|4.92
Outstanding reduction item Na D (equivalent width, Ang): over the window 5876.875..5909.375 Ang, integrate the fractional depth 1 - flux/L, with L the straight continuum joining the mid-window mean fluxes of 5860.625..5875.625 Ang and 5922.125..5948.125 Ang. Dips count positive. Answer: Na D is 0.7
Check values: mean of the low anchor 5.05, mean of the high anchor 4.99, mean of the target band 4.92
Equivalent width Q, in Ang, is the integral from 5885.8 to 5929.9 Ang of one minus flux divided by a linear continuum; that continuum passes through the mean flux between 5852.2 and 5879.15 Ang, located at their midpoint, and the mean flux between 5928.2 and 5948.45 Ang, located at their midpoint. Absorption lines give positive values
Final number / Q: 1.0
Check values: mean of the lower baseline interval 5.05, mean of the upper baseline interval 4.99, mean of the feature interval 4.9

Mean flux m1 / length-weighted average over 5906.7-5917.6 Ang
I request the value 4.92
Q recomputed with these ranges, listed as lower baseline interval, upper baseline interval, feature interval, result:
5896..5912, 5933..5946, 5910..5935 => 0.1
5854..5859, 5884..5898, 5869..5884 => -0.9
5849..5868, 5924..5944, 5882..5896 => 0.5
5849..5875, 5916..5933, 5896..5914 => 0.2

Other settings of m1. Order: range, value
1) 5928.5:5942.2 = 4.97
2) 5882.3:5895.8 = 4.81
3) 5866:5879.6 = 5.13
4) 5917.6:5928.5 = 4.99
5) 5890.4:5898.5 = 4.71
